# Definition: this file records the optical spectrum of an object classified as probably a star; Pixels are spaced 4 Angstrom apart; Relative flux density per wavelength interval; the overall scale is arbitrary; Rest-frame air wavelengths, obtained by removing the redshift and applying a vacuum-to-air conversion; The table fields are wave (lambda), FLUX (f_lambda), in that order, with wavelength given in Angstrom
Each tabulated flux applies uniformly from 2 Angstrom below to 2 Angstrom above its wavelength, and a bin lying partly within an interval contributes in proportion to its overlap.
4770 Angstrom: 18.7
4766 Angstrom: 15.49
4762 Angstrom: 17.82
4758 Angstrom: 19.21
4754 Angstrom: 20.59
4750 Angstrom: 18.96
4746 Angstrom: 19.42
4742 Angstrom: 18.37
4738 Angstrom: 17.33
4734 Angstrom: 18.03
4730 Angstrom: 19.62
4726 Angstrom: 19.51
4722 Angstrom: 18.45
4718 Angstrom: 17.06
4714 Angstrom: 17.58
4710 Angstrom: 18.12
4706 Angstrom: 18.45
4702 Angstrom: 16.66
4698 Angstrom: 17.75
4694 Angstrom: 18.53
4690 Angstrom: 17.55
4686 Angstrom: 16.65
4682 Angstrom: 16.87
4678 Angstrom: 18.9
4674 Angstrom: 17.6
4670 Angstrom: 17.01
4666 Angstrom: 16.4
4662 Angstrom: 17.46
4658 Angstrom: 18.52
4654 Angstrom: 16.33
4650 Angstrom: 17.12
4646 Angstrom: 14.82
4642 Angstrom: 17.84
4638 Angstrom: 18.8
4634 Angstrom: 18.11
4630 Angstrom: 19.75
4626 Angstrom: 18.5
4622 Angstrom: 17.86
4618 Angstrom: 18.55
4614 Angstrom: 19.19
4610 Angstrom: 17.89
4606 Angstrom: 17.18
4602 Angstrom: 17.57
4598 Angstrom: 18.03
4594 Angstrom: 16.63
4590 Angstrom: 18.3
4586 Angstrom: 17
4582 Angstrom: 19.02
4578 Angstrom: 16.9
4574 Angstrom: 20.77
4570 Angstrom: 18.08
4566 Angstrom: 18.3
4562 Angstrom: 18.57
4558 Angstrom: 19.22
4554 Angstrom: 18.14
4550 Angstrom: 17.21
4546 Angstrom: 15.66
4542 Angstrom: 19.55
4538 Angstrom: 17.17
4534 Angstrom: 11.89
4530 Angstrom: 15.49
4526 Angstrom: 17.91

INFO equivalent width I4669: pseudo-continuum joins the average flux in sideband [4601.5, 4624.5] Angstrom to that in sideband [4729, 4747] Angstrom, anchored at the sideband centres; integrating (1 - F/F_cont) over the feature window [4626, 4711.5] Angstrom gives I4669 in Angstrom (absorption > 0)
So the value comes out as 3.0 Angstrom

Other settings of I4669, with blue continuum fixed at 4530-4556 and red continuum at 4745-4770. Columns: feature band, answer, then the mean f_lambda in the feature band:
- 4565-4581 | -1.7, 18.6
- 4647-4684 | 0.8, 17.3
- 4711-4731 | -0.2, 18.4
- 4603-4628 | -1.4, 18.2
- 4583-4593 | -0.4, 17.7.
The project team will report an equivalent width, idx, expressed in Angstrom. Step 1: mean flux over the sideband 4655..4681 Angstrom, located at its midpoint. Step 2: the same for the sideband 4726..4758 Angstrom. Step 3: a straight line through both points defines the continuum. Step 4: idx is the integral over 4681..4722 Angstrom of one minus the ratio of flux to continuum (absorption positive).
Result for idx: 1.4 Angstrom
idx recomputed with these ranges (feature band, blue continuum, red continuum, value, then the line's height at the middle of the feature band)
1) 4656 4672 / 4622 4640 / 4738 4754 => 1.2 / 18.8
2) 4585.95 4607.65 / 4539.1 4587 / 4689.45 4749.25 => 0.8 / 18.2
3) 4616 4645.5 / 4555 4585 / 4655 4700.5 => -0.5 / 18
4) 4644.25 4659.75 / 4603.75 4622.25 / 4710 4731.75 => 1.3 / 18.2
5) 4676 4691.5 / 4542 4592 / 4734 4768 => 0.7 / 18.3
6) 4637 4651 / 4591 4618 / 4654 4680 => 0.5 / 17.7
